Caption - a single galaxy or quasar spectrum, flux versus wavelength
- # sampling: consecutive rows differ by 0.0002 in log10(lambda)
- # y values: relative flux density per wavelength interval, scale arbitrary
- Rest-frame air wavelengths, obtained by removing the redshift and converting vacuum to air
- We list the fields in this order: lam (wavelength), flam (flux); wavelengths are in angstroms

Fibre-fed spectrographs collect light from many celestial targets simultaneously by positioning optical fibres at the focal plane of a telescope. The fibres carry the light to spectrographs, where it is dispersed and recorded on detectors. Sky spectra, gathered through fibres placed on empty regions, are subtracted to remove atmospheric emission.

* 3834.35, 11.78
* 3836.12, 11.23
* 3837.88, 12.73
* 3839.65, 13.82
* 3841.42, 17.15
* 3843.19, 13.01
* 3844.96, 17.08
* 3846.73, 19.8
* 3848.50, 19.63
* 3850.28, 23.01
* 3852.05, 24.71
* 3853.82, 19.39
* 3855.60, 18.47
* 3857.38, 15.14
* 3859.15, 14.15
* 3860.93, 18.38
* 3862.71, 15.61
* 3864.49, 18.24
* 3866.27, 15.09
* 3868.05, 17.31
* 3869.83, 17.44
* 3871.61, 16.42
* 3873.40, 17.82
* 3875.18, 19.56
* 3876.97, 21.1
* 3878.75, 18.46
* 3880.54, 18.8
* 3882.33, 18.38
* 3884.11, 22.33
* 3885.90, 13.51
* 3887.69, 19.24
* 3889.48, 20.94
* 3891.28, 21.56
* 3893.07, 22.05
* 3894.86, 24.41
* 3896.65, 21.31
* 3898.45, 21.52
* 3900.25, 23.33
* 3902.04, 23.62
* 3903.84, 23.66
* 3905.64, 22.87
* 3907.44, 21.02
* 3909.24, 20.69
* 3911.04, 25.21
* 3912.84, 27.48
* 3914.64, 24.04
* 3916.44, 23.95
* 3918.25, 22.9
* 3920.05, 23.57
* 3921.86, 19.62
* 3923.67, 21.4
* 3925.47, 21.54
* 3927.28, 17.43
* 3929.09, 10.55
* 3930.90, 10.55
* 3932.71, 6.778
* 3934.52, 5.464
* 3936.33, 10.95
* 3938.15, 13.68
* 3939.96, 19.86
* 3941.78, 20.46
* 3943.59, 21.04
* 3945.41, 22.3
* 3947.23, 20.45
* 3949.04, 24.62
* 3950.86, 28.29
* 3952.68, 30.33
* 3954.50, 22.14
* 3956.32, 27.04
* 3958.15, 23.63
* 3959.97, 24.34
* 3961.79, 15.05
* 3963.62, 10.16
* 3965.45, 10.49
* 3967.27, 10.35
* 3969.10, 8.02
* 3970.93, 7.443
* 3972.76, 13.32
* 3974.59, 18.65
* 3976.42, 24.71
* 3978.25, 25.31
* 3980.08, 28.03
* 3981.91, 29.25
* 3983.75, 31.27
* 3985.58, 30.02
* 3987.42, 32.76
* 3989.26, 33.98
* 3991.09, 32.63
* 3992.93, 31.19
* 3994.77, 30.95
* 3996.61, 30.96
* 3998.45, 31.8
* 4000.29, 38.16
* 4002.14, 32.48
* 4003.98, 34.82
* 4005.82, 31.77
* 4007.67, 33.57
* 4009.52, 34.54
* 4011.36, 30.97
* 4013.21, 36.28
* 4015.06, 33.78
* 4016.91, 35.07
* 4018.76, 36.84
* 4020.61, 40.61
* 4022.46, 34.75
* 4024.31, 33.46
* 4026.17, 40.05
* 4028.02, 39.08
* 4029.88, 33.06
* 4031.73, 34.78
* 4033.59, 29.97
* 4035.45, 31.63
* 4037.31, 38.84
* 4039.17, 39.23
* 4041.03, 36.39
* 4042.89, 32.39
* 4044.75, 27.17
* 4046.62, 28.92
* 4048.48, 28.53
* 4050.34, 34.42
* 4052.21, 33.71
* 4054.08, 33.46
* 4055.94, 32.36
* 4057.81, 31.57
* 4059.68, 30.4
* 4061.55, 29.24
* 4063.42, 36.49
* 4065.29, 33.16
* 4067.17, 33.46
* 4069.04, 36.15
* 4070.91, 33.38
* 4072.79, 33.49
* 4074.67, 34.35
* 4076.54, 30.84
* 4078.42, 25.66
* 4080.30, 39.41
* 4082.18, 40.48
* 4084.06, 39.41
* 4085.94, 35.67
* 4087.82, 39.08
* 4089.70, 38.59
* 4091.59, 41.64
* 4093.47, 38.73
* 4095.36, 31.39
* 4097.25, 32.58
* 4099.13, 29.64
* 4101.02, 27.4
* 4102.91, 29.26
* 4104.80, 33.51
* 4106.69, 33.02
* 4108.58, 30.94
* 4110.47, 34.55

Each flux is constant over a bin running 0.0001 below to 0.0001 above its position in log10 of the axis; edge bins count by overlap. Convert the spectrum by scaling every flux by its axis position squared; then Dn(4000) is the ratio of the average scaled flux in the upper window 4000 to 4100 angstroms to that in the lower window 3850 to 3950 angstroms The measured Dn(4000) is 1.92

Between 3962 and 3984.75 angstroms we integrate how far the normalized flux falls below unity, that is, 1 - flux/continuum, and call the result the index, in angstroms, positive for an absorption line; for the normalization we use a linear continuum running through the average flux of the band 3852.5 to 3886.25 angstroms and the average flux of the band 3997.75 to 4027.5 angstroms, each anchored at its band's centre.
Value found 9.3 angstroms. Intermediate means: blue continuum 17.8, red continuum 35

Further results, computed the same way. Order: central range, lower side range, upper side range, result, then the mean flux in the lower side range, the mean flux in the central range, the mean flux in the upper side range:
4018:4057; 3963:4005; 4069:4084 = -4.88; 25.2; 34.2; 34.4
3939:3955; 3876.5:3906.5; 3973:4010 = 1.85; 21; 23.3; 30.5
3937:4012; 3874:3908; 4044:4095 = 6.70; 20.9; 24.9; 34.1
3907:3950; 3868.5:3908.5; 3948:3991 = 4.76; 20.4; 19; 22.3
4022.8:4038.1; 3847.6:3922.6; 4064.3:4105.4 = -2.23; 20.4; 35.1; 34.4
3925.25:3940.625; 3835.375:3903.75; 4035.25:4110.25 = 7.14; 18.7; 12.5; 33.7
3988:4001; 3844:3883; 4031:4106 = -2.12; 18.3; 32.7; 33.7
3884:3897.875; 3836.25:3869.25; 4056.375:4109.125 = -0.40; 17.2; 20.6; 33.9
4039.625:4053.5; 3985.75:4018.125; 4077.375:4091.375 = 1.32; 33.2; 31.9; 37.1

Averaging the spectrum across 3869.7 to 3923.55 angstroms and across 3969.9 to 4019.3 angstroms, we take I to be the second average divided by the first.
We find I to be 1.41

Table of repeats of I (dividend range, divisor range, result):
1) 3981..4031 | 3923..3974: 1.99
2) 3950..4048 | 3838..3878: 1.64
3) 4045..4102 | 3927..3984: 1.83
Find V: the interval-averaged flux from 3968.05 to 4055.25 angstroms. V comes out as 31.3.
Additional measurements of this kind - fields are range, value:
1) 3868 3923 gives 21.2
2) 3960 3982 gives 16.6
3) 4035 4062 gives 32.6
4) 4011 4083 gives 34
